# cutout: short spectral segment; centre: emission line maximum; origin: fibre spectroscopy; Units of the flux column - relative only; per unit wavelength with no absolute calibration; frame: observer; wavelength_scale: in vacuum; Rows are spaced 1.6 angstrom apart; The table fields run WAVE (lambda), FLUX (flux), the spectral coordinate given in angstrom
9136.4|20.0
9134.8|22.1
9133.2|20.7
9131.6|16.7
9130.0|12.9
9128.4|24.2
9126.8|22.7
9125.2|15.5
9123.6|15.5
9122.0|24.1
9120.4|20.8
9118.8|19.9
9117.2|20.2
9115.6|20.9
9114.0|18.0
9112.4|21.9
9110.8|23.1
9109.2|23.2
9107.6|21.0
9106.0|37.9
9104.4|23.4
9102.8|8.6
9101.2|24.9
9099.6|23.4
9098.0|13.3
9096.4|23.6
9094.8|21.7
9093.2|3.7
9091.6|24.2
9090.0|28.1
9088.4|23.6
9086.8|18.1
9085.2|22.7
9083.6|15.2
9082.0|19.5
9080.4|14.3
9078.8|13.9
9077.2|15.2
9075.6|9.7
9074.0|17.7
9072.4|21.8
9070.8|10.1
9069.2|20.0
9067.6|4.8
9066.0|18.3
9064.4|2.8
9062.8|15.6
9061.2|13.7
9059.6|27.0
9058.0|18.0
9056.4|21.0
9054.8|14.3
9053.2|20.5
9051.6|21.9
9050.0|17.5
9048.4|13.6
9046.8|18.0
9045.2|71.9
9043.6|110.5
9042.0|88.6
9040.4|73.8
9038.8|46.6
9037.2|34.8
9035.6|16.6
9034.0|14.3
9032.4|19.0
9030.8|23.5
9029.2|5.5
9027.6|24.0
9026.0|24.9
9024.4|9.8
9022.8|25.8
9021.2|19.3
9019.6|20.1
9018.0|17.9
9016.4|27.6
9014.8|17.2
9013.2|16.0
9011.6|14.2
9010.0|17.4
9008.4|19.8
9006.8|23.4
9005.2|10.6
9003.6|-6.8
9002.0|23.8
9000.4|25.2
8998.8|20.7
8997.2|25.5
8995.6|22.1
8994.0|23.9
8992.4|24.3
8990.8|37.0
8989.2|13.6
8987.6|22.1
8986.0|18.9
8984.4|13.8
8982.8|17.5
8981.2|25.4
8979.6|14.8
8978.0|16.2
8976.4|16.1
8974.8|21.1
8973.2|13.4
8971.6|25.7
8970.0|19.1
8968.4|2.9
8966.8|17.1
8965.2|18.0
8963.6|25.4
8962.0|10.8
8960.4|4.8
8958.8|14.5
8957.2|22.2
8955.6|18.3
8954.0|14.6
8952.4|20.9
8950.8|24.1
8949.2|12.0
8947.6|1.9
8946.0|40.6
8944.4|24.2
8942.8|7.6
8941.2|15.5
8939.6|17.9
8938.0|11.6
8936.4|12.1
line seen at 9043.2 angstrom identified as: Hgamma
